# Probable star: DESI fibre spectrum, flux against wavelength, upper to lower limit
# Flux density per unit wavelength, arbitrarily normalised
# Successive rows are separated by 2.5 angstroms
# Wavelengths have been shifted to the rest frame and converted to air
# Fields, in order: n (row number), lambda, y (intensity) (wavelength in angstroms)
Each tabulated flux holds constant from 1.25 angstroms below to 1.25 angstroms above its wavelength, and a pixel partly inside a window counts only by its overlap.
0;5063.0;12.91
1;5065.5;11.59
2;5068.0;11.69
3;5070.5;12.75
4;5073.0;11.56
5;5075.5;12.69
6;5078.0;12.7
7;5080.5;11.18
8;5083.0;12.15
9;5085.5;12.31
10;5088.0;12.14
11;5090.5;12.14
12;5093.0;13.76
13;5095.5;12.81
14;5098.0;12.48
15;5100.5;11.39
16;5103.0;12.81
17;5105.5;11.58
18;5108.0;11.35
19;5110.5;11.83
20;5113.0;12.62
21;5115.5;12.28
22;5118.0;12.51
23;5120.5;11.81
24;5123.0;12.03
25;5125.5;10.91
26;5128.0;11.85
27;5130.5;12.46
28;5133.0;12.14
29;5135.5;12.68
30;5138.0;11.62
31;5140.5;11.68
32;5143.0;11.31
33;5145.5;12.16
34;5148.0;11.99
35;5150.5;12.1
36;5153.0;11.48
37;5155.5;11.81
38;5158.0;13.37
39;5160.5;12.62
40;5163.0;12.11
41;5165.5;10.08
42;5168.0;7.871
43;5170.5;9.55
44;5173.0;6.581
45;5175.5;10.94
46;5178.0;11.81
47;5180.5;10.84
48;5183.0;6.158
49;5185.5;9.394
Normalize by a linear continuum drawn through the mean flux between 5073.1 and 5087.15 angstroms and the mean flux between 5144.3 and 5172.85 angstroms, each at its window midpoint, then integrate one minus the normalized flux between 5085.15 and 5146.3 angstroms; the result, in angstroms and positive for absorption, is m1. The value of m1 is -2.03 angstroms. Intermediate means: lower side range 12.2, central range 12.1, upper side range 11.2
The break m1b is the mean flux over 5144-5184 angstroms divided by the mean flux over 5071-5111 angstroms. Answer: 0.88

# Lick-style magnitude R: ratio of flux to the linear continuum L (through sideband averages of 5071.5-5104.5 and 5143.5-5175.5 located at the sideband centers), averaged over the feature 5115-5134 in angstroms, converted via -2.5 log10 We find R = -0.032 mag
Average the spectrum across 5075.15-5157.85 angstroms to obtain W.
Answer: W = 12.1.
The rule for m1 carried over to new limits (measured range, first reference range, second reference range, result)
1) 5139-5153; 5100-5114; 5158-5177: -1.27 angstroms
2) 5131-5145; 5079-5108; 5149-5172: -0.49 angstroms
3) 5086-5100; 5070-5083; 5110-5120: -0.42 angstroms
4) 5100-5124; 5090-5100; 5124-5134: 0.48 angstroms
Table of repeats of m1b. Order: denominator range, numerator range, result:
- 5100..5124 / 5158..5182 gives 0.86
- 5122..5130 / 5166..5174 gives 0.71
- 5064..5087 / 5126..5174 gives 0.94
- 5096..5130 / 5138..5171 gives 0.95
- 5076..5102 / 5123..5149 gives 0.96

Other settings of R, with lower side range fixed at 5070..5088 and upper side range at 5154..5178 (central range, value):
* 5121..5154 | -0.07 mag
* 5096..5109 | -0.02 mag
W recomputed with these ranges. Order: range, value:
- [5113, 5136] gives 12.1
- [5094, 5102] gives 12.3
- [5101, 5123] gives 12.1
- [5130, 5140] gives 12.2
